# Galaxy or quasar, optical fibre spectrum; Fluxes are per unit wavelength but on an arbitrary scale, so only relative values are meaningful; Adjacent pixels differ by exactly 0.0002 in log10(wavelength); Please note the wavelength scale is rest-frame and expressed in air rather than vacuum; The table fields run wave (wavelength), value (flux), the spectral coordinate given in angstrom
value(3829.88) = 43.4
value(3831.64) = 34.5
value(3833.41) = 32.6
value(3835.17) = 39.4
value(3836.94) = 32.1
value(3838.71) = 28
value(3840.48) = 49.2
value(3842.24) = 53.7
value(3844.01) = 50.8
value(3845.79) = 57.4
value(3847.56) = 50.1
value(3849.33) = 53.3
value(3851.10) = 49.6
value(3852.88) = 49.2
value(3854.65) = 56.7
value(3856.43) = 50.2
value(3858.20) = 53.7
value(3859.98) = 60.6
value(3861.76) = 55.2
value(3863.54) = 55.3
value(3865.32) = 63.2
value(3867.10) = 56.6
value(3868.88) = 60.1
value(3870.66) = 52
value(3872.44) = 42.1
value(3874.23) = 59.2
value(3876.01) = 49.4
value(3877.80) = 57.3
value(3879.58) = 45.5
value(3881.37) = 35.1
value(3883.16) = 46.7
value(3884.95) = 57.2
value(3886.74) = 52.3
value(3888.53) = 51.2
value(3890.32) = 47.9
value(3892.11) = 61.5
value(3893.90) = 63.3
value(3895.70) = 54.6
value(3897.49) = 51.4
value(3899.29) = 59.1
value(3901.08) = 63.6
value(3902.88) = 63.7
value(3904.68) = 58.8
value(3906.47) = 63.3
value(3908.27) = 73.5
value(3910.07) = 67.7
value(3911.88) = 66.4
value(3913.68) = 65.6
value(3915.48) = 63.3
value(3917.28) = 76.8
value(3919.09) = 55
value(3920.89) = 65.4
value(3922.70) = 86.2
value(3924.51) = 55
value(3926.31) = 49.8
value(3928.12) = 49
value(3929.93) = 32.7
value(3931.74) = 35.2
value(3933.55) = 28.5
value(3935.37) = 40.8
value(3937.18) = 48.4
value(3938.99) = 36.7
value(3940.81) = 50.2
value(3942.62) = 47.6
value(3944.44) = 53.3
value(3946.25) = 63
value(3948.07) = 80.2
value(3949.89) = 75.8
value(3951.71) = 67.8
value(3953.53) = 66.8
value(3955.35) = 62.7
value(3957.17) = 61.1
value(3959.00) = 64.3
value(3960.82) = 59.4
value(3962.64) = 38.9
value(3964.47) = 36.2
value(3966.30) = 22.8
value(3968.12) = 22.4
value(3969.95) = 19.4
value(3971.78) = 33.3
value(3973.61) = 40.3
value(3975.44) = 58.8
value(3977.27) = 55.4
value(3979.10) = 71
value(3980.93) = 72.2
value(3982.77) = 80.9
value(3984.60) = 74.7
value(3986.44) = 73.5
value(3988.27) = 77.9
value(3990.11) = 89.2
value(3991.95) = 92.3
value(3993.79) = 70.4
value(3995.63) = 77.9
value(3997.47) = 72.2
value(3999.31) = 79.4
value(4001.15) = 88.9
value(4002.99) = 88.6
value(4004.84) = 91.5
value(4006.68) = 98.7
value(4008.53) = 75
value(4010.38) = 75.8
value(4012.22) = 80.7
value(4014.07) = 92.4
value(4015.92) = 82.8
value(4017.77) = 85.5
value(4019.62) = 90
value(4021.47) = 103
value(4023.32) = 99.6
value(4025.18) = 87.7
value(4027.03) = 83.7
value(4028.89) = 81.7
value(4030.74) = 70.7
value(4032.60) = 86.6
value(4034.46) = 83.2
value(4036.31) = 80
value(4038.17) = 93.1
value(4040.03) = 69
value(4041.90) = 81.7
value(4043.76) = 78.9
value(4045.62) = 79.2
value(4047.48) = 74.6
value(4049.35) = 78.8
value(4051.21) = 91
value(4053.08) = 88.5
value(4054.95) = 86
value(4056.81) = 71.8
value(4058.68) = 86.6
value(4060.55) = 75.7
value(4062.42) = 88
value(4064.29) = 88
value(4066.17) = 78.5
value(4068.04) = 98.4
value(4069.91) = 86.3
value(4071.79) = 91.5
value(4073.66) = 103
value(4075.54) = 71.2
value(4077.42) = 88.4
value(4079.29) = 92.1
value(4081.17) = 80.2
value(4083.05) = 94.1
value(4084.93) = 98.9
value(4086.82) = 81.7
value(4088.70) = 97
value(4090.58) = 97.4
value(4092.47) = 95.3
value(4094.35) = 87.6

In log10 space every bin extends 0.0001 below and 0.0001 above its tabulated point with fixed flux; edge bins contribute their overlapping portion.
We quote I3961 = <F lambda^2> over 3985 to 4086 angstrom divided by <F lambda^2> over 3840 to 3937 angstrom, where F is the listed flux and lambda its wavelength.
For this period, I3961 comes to 1.66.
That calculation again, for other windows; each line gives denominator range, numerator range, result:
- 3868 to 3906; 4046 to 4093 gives 1.77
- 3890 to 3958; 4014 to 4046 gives 1.53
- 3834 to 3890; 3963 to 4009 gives 1.39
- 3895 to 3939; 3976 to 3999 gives 1.38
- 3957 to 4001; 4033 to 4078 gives 1.43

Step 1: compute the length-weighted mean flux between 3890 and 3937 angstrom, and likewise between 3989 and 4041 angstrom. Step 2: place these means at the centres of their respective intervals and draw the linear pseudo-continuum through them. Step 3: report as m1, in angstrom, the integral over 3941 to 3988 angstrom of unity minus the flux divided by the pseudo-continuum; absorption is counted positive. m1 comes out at 9.74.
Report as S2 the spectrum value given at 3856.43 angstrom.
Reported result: 50.2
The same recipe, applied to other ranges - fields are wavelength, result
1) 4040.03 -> 69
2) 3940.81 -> 50.2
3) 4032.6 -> 86.6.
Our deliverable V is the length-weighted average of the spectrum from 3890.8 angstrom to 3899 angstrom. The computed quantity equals 57.3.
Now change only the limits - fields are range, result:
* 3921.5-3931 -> 54.5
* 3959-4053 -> 73.9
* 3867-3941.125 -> 54.7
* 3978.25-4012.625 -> 80.6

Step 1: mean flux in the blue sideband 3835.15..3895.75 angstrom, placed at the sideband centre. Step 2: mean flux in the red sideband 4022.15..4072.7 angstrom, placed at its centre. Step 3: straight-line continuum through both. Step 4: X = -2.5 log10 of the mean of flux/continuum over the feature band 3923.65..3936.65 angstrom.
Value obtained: 0.446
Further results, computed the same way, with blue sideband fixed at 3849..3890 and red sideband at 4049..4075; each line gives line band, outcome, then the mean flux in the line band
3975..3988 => 0.03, 70.3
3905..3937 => 0.08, 57.1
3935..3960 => 0.13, 58.9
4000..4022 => -0.13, 87.4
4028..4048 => 0.03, 80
